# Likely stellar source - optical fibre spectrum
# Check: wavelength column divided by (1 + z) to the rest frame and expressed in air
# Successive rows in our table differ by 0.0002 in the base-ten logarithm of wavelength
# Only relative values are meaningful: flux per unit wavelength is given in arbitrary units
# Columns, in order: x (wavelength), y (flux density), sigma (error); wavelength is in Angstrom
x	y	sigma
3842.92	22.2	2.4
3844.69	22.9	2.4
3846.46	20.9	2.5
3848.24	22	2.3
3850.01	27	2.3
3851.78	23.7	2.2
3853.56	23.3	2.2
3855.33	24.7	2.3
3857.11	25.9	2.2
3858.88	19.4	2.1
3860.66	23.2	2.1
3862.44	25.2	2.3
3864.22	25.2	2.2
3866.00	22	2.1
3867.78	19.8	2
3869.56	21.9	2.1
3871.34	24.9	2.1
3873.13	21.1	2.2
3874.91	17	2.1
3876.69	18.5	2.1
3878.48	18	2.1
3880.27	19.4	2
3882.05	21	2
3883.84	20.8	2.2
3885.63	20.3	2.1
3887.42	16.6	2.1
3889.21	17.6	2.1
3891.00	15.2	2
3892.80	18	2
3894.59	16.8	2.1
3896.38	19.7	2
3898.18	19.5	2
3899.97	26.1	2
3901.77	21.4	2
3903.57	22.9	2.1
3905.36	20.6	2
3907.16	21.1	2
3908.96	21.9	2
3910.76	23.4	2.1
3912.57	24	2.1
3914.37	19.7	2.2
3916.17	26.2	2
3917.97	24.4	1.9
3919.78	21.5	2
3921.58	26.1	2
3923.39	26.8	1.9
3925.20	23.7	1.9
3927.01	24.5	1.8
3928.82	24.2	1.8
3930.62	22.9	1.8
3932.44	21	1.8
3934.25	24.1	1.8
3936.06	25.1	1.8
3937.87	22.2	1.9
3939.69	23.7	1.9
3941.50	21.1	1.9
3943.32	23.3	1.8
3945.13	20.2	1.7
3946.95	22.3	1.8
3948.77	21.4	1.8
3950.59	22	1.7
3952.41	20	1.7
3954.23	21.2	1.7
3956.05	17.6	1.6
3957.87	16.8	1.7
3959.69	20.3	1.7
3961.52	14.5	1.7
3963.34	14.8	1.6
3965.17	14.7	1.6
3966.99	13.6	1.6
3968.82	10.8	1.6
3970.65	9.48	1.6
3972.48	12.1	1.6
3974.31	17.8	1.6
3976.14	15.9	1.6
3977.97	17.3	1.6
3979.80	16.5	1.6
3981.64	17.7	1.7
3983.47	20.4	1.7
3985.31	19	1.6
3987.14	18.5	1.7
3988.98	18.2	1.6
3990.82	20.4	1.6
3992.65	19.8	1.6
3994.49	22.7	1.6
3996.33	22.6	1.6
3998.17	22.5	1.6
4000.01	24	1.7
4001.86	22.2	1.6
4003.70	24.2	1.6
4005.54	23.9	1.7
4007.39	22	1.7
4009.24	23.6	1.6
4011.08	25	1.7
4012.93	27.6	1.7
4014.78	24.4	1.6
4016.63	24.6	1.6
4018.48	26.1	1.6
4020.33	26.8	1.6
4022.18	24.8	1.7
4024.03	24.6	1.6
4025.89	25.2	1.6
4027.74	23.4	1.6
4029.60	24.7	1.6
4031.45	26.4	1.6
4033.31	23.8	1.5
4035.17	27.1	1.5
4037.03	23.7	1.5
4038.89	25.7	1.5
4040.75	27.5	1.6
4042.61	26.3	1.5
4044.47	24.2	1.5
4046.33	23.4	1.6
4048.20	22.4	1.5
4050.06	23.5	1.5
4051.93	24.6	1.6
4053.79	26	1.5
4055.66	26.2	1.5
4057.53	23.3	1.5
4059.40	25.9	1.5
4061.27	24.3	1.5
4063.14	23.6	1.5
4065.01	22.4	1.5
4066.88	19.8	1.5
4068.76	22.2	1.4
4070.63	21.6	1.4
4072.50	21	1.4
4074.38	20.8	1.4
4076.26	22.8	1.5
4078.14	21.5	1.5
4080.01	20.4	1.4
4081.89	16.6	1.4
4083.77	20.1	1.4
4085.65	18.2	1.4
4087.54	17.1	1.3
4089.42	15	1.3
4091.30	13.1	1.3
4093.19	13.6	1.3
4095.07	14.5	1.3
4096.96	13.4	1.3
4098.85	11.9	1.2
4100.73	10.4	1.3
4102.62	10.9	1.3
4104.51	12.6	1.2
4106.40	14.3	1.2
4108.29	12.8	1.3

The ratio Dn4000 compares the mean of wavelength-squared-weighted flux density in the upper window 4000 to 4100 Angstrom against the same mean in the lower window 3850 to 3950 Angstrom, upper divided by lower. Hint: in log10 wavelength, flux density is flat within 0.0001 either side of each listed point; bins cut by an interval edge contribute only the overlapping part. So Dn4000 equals 1.1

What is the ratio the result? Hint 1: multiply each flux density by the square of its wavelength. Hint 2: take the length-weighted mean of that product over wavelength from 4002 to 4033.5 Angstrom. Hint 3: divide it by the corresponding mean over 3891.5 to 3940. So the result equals 1.15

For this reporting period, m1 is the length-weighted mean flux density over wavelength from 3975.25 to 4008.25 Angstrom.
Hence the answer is 20.4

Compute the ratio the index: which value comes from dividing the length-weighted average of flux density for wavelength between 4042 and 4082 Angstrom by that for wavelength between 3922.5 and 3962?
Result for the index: 1.05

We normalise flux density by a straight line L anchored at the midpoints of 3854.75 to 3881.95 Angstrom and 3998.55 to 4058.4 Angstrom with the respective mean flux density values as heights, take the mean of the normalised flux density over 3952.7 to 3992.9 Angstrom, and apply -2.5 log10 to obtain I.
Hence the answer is 0.38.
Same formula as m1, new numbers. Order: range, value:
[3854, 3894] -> 20.7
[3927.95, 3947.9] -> 22.7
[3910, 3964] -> 22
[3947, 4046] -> 21.2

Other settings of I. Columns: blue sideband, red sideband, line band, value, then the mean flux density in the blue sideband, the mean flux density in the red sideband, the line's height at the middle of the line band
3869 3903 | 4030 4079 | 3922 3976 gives 0.08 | 19.7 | 23.9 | 21.2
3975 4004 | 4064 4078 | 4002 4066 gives -0.19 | 20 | 21.5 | 20.8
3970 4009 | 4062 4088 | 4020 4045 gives -0.25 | 19.5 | 20.7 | 20.1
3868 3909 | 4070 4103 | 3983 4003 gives -0.15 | 20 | 16.9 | 18.3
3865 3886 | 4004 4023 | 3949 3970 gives 0.33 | 20.4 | 24.9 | 23.1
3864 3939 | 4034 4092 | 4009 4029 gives -0.14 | 21.6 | 22.3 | 22.1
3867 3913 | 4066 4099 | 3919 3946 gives -0.18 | 20.3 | 18.1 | 19.8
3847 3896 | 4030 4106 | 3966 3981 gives 0.41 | 21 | 20.7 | 20.8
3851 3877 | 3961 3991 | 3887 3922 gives -0.06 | 22.5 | 15.9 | 20.1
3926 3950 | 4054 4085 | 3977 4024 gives 0.01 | 22.8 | 22.1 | 22.4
